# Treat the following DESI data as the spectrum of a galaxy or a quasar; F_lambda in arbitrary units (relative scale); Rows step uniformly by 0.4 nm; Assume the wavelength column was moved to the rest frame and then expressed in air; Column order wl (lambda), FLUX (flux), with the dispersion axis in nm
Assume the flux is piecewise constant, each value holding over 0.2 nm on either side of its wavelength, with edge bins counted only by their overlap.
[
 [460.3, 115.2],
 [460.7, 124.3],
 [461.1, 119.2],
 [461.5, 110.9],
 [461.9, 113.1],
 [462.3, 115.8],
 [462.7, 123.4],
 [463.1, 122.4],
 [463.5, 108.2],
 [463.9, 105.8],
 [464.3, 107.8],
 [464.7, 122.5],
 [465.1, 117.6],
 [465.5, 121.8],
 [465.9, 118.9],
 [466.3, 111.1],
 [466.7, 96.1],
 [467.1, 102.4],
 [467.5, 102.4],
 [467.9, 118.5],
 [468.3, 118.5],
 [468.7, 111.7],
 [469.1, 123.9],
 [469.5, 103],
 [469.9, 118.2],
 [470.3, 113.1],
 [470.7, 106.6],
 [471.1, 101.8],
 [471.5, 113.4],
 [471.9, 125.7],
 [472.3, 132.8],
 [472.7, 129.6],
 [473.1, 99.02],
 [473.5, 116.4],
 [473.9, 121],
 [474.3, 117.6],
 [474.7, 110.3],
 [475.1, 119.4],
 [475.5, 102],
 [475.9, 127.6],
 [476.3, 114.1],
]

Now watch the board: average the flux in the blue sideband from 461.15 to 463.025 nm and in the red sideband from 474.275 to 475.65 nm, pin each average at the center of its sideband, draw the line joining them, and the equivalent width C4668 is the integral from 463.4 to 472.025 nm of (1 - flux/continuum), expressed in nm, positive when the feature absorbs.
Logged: 0.18 nm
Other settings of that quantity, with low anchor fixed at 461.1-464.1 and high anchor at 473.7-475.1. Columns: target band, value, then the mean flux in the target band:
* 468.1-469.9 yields 0.016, 115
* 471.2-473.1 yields -0.082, 121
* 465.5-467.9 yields 0.142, 109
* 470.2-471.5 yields 0.094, 108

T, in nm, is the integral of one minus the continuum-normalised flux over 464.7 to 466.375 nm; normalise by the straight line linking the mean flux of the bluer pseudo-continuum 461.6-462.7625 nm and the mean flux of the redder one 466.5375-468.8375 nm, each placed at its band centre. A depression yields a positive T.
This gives -0.11 nm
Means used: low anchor 116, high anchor 108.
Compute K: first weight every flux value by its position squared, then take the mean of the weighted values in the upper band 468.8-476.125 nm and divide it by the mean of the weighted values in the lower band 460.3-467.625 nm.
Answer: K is 1.05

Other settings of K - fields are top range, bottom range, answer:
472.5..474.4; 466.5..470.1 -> 1.08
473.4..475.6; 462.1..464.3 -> 1.05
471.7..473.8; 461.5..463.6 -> 1.08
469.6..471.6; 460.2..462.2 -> 0.98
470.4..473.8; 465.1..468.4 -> 1.06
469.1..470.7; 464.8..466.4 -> 0.97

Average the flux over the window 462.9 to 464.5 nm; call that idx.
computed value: 111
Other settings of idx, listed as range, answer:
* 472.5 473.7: 115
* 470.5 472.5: 116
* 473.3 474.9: 116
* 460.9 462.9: 116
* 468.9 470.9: 113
